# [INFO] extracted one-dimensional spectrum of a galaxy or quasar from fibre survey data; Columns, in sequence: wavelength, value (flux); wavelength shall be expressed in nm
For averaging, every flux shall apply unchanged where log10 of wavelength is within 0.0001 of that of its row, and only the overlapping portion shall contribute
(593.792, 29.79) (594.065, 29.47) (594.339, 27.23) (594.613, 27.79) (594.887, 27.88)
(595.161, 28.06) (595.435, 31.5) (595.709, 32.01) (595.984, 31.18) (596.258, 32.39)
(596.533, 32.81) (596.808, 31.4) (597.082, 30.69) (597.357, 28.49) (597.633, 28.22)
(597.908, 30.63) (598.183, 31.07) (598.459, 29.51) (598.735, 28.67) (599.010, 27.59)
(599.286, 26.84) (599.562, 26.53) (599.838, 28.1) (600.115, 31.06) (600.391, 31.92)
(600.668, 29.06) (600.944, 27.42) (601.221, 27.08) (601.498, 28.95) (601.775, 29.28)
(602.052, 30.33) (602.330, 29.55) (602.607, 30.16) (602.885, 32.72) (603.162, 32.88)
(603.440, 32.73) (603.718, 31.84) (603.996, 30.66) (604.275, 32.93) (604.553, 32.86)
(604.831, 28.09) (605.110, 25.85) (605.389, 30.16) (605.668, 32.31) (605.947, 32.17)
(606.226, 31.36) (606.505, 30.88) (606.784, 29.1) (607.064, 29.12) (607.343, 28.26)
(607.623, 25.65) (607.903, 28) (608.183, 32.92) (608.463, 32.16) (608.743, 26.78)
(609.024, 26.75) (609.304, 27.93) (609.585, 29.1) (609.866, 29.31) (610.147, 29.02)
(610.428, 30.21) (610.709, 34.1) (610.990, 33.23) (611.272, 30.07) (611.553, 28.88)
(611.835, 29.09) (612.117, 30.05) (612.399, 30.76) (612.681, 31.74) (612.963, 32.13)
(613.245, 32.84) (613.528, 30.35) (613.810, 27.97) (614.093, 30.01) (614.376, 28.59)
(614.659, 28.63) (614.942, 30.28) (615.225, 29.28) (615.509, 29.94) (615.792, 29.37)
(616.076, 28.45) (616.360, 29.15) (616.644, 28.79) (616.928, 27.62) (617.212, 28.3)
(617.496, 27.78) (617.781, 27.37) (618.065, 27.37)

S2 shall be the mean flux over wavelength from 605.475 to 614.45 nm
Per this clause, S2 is 30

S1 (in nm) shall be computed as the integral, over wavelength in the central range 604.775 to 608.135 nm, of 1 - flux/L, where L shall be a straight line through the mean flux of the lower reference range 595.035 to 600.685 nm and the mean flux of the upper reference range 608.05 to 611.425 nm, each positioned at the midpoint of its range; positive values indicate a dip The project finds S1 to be 0.08 nm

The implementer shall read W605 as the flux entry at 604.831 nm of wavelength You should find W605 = 28.09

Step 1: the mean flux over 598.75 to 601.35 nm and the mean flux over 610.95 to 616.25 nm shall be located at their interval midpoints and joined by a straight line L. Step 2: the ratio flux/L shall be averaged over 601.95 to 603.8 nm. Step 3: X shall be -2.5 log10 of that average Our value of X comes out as -0.10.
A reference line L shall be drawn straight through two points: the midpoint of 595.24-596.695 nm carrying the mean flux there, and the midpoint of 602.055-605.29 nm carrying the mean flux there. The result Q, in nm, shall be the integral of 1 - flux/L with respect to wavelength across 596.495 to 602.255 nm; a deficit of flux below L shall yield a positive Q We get 0.39 nm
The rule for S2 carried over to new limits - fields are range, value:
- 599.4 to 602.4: 29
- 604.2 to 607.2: 30.4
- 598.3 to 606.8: 30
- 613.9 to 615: 29.2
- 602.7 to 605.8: 31.2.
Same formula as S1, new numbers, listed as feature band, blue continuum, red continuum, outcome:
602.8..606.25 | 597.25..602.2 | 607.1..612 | -0.241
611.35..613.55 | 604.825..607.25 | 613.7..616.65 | -0.100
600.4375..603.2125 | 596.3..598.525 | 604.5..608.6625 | 0.040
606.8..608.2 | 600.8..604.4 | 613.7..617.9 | 0.066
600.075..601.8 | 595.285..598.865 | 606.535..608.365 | 0.052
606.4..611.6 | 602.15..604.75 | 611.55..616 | 0.207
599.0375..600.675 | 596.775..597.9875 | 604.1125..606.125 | 0.065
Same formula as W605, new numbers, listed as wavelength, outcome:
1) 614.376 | 28.59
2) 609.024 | 26.75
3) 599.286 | 26.84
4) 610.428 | 30.21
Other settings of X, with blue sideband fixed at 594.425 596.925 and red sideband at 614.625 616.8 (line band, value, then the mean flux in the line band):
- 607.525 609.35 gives 0.04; 28.7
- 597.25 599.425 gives 0.05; 28.9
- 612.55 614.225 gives -0.05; 30.8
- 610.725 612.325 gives -0.04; 30.6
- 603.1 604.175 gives -0.07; 32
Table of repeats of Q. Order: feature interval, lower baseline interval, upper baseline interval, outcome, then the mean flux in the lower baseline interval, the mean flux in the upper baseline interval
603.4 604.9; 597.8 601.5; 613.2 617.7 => -0.14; 28.9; 29.1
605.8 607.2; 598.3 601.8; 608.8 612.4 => -0.06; 28.6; 29.8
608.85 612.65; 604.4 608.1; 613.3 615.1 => -0.05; 29.6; 29.5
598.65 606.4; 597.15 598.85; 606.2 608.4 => -0.14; 29.5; 29.4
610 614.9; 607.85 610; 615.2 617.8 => -0.26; 29.2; 28.6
